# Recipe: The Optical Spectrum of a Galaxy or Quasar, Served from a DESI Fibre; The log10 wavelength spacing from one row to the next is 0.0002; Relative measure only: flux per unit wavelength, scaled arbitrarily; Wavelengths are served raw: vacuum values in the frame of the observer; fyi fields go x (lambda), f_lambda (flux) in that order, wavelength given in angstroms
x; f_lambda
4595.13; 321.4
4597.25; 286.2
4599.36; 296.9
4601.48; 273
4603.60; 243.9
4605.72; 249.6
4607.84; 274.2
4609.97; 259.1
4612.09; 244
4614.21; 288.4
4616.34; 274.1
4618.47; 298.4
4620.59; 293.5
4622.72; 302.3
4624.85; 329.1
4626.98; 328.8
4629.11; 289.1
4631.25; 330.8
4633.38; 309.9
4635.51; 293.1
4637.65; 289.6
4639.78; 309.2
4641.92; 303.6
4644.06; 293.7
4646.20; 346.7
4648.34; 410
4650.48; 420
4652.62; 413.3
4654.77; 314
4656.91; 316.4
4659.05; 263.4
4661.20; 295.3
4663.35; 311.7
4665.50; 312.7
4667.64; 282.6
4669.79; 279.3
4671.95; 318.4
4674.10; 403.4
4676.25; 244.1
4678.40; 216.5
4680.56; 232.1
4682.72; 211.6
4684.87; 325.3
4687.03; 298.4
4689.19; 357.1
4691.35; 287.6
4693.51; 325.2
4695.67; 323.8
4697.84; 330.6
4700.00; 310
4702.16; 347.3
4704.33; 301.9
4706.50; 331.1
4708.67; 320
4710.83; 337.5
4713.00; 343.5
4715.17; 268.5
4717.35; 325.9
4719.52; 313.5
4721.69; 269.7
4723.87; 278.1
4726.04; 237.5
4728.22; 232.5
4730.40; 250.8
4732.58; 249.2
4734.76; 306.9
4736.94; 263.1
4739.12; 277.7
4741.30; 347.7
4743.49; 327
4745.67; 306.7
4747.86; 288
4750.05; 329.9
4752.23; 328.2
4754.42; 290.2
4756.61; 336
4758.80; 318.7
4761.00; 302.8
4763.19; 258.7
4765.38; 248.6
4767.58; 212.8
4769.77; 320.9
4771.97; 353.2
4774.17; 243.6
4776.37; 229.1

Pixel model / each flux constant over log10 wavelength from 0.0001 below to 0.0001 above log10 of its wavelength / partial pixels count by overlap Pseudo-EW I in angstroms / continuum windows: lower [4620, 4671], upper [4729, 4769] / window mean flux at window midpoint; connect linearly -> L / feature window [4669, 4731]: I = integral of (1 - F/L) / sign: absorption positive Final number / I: 1.3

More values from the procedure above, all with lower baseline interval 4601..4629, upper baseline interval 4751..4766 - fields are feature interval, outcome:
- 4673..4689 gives 0.5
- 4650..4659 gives -2.0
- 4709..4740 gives 1.3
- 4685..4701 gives -1.5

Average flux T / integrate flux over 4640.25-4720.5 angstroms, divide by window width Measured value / 314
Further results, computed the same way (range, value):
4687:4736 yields 302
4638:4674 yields 326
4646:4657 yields 377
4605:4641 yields 292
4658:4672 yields 293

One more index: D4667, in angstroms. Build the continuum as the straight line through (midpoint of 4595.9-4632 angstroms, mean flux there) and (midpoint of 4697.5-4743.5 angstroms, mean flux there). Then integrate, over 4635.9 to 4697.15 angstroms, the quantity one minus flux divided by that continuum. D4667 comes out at -4.1 angstroms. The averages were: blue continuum 286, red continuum 297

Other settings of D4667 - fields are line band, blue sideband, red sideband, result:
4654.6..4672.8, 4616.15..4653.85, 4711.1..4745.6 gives 0.90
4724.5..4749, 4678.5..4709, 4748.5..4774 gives 1.57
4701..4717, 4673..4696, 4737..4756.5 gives -1.18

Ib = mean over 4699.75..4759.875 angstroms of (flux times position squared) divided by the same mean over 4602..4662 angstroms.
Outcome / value 1.02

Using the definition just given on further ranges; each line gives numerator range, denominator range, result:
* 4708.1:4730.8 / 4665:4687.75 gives 1.04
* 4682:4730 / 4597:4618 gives 1.18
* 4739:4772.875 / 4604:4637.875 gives 1.11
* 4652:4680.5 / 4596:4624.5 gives 1.11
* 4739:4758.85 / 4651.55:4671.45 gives 1.06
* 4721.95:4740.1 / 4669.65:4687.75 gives 0.96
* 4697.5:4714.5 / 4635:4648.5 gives 1.06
